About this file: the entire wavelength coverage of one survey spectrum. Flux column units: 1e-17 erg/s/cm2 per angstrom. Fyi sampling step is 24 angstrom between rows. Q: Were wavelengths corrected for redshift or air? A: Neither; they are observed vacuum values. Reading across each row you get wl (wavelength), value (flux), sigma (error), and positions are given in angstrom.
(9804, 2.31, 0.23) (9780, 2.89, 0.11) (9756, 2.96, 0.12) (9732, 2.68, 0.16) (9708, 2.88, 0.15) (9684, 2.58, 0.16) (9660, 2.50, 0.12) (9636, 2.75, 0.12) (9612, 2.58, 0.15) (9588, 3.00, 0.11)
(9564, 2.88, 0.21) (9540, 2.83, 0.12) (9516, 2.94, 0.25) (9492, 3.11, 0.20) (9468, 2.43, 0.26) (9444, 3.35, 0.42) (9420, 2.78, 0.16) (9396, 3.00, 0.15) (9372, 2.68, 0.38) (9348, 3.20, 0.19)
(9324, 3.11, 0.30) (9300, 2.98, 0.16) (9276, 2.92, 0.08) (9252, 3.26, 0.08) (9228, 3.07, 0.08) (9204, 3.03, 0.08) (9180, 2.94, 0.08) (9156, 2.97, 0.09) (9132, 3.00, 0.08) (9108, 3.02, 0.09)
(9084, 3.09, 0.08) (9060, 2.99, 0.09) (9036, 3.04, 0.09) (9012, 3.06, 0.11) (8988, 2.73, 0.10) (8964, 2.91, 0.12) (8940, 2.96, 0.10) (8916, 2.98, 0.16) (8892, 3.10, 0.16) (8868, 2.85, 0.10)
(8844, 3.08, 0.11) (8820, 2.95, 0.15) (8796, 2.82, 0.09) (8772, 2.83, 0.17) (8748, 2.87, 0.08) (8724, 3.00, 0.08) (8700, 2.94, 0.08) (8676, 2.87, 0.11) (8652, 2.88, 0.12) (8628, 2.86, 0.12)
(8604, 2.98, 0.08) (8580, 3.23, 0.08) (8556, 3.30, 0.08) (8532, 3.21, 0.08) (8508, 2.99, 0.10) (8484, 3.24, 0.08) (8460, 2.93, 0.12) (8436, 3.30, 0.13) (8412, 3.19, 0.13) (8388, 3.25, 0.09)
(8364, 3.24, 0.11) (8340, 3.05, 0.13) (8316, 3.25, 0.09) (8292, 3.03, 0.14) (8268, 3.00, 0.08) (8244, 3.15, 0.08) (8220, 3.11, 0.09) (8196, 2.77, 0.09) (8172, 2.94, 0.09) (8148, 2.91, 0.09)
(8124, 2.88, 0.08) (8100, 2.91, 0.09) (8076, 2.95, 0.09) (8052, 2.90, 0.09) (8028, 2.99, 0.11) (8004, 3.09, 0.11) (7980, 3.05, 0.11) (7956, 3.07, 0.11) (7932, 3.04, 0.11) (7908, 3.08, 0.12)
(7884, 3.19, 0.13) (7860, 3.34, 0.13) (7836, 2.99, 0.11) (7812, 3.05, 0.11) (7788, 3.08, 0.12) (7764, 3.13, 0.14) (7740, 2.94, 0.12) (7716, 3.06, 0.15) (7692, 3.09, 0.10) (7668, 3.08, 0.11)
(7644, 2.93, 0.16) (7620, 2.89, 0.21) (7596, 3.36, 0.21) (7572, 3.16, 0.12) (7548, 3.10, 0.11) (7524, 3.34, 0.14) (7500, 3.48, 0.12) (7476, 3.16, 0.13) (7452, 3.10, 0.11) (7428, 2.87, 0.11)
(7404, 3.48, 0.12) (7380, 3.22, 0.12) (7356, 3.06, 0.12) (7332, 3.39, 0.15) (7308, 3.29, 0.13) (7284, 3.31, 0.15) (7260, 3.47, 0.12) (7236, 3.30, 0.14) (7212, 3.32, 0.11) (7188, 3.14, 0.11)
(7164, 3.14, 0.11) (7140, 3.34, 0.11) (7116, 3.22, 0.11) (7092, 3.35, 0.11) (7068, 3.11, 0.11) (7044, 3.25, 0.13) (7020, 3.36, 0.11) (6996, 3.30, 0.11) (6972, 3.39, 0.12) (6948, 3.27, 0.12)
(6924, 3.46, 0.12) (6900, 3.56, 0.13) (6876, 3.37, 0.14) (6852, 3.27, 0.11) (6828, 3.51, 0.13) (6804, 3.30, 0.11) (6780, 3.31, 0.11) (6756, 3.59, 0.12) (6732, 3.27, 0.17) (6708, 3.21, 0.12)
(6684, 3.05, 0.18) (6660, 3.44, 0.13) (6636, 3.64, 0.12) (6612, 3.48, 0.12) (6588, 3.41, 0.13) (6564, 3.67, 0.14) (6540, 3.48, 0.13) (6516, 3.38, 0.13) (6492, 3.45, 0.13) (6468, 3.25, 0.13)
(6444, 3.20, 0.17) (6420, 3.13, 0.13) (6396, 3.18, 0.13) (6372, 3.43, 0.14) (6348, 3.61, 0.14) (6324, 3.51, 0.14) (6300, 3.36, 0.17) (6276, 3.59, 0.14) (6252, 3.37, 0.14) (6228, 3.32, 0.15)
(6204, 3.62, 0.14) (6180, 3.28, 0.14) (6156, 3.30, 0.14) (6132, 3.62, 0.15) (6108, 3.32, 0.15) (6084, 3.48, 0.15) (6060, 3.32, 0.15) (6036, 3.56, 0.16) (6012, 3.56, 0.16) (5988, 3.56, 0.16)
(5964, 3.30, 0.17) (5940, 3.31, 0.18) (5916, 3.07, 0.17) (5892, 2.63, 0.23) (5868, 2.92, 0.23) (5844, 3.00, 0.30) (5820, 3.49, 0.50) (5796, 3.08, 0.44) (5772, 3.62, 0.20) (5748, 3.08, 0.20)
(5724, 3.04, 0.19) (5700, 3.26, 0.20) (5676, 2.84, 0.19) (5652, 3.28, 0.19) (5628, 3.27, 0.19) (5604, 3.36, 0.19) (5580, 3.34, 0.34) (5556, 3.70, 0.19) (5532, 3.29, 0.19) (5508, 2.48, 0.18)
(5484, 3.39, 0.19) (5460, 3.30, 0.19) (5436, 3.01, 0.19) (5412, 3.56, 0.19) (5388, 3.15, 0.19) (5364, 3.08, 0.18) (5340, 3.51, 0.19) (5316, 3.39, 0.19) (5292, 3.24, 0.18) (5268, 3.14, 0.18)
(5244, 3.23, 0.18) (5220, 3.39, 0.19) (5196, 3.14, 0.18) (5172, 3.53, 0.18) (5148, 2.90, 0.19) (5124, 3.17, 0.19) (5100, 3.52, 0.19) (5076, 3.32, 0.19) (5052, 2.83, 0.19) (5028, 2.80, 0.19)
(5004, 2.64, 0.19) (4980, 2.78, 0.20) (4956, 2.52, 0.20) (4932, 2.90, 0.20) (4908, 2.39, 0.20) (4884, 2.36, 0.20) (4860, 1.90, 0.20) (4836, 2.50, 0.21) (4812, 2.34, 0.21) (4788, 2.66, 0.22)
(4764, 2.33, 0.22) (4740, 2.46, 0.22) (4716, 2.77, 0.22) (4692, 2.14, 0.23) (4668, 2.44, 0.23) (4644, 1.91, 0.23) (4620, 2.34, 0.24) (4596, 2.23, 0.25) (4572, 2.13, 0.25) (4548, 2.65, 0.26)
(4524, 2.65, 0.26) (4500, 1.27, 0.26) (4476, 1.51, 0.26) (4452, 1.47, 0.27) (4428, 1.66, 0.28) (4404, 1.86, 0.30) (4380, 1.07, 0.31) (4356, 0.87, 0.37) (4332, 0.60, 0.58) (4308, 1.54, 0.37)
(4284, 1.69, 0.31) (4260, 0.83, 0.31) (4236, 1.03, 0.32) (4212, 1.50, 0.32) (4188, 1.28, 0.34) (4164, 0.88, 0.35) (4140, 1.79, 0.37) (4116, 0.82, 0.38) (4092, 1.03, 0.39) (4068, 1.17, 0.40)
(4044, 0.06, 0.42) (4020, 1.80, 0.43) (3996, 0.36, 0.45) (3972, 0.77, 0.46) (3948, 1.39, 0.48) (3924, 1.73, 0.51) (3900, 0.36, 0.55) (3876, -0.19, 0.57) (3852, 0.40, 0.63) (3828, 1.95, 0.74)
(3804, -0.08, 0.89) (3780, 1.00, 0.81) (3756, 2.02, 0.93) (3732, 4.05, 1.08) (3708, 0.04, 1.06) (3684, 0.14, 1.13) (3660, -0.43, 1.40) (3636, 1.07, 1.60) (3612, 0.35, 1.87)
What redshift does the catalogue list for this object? 0.132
